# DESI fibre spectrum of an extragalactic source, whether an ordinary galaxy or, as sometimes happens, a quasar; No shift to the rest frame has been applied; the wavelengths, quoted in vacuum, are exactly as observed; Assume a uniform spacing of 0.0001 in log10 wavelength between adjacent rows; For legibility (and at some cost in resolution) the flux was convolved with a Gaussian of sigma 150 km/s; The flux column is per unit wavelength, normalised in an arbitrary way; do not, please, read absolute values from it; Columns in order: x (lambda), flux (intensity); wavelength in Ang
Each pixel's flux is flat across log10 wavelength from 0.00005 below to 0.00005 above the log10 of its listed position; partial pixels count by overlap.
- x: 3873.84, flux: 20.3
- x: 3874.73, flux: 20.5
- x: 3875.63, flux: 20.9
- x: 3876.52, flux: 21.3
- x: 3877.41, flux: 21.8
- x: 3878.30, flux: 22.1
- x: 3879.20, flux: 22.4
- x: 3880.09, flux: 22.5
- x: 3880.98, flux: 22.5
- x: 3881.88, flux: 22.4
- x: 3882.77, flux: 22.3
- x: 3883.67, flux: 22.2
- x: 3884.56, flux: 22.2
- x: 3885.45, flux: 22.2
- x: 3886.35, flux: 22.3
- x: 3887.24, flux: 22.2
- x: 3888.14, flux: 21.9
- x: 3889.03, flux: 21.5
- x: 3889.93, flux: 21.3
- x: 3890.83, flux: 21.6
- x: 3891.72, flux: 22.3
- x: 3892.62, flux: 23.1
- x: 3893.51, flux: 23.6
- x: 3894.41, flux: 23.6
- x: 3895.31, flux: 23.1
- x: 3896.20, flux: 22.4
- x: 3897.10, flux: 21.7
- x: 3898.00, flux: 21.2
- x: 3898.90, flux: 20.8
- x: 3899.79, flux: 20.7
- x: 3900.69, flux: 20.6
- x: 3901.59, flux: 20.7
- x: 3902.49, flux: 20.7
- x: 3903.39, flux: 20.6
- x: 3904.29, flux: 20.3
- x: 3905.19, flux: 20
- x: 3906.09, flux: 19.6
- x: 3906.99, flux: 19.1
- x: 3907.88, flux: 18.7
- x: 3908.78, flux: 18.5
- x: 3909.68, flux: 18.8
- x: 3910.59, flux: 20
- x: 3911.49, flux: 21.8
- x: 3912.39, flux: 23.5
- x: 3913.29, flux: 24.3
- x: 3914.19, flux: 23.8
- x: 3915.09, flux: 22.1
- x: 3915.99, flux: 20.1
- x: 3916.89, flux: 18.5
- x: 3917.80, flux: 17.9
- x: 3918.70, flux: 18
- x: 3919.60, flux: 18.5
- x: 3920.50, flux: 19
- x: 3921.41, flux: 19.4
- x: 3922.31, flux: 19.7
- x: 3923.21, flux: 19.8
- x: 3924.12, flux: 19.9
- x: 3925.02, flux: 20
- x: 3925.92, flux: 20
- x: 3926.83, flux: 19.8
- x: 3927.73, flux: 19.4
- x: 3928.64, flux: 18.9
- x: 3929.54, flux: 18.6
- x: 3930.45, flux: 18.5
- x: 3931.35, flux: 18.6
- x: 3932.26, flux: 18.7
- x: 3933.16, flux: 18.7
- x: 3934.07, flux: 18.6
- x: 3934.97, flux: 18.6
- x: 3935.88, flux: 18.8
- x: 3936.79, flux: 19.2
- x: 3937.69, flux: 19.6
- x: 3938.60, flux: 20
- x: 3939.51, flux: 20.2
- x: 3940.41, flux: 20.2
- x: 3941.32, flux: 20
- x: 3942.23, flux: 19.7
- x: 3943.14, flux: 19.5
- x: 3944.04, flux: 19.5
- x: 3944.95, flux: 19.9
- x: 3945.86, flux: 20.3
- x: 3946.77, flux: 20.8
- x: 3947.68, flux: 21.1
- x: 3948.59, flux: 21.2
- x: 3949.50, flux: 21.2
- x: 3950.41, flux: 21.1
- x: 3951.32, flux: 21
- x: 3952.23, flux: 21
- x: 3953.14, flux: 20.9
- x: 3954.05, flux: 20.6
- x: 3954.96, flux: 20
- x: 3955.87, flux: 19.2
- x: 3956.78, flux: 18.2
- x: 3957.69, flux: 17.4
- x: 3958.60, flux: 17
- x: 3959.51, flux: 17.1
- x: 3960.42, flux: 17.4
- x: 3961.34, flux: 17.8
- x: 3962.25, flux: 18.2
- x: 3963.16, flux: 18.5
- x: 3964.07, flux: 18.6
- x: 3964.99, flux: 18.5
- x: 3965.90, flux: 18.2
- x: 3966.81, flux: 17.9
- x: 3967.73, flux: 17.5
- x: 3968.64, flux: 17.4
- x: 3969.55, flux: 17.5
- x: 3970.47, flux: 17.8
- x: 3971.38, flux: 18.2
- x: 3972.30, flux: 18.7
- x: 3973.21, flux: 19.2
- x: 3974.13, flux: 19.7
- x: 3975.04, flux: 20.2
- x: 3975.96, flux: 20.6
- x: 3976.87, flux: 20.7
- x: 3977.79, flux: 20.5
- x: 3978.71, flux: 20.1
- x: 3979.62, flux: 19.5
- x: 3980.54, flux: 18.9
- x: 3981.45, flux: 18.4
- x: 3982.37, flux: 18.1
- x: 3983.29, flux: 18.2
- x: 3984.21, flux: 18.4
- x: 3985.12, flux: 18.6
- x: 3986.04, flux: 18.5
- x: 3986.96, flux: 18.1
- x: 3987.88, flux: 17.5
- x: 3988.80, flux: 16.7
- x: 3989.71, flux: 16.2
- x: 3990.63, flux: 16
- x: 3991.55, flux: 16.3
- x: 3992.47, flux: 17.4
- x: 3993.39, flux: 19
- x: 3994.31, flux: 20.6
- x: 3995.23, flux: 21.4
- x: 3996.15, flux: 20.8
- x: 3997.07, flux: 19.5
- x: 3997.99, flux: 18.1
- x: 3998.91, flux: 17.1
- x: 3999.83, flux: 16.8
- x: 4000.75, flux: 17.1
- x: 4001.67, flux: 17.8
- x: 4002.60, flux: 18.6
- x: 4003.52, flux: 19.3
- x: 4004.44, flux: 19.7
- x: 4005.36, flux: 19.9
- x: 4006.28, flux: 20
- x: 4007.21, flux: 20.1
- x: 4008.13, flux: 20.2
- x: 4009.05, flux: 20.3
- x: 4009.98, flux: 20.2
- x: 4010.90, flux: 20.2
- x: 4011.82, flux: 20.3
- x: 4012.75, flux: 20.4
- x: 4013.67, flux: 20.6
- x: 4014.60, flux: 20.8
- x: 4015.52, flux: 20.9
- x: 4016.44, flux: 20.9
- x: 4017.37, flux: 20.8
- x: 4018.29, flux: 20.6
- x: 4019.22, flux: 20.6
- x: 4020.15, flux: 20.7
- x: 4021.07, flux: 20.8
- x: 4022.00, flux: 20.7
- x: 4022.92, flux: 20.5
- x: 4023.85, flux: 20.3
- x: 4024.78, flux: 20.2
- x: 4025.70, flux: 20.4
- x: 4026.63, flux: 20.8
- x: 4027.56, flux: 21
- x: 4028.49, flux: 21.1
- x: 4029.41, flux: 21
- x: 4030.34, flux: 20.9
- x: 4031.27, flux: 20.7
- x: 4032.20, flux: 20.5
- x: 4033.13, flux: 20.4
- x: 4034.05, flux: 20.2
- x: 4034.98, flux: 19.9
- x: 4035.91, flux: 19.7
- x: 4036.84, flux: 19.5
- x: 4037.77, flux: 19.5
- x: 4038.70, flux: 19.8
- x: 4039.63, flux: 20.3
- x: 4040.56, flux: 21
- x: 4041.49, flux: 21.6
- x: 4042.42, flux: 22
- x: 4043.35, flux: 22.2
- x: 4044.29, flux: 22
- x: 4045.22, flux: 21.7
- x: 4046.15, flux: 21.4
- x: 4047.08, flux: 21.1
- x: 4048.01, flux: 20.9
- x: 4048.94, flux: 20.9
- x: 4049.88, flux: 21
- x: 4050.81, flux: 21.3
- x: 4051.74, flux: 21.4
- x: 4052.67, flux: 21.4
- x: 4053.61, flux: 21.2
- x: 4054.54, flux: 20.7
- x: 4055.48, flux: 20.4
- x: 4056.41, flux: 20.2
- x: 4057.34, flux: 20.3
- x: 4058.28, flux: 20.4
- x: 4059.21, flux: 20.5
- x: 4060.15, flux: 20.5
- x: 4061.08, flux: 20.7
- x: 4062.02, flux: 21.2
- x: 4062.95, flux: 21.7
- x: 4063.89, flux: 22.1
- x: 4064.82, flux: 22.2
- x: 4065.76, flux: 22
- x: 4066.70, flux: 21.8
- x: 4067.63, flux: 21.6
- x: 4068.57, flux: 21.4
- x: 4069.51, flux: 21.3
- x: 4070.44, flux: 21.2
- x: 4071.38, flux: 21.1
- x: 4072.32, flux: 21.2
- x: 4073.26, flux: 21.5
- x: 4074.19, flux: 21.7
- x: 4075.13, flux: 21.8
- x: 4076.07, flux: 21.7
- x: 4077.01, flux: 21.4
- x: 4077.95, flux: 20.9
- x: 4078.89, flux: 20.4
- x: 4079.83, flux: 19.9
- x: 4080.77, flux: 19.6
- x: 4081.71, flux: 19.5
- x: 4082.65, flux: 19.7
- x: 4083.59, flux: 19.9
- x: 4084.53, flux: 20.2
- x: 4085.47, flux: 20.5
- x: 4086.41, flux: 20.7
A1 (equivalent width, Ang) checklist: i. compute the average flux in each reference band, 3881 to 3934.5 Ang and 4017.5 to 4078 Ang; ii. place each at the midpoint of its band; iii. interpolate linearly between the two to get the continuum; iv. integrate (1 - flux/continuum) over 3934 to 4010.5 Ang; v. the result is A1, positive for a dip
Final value 6.51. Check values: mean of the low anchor 20.7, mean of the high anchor 21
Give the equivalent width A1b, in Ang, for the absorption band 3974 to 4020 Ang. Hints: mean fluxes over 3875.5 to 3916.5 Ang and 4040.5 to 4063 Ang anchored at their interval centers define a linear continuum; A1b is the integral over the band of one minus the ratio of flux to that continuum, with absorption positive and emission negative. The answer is 4.4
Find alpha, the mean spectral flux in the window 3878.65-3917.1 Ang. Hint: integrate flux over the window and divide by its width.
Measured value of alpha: 21.5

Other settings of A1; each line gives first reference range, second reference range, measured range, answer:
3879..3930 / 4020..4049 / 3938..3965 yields 1.7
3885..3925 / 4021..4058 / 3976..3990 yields 1.5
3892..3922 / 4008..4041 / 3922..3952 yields 1.4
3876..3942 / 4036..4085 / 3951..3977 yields 2.5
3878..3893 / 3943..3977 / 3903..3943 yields 1.8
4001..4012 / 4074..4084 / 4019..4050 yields -1.2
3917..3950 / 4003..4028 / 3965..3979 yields 0.7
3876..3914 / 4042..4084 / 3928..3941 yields 1.4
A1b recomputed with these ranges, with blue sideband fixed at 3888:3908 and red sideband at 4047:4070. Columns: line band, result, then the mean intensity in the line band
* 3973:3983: 0.76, 19.6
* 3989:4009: 2.38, 18.7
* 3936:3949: 0.74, 20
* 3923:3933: 0.94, 19.3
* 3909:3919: 0.23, 20.8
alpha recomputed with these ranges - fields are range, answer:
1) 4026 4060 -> 20.8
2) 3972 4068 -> 20.1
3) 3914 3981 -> 19.3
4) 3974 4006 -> 18.7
